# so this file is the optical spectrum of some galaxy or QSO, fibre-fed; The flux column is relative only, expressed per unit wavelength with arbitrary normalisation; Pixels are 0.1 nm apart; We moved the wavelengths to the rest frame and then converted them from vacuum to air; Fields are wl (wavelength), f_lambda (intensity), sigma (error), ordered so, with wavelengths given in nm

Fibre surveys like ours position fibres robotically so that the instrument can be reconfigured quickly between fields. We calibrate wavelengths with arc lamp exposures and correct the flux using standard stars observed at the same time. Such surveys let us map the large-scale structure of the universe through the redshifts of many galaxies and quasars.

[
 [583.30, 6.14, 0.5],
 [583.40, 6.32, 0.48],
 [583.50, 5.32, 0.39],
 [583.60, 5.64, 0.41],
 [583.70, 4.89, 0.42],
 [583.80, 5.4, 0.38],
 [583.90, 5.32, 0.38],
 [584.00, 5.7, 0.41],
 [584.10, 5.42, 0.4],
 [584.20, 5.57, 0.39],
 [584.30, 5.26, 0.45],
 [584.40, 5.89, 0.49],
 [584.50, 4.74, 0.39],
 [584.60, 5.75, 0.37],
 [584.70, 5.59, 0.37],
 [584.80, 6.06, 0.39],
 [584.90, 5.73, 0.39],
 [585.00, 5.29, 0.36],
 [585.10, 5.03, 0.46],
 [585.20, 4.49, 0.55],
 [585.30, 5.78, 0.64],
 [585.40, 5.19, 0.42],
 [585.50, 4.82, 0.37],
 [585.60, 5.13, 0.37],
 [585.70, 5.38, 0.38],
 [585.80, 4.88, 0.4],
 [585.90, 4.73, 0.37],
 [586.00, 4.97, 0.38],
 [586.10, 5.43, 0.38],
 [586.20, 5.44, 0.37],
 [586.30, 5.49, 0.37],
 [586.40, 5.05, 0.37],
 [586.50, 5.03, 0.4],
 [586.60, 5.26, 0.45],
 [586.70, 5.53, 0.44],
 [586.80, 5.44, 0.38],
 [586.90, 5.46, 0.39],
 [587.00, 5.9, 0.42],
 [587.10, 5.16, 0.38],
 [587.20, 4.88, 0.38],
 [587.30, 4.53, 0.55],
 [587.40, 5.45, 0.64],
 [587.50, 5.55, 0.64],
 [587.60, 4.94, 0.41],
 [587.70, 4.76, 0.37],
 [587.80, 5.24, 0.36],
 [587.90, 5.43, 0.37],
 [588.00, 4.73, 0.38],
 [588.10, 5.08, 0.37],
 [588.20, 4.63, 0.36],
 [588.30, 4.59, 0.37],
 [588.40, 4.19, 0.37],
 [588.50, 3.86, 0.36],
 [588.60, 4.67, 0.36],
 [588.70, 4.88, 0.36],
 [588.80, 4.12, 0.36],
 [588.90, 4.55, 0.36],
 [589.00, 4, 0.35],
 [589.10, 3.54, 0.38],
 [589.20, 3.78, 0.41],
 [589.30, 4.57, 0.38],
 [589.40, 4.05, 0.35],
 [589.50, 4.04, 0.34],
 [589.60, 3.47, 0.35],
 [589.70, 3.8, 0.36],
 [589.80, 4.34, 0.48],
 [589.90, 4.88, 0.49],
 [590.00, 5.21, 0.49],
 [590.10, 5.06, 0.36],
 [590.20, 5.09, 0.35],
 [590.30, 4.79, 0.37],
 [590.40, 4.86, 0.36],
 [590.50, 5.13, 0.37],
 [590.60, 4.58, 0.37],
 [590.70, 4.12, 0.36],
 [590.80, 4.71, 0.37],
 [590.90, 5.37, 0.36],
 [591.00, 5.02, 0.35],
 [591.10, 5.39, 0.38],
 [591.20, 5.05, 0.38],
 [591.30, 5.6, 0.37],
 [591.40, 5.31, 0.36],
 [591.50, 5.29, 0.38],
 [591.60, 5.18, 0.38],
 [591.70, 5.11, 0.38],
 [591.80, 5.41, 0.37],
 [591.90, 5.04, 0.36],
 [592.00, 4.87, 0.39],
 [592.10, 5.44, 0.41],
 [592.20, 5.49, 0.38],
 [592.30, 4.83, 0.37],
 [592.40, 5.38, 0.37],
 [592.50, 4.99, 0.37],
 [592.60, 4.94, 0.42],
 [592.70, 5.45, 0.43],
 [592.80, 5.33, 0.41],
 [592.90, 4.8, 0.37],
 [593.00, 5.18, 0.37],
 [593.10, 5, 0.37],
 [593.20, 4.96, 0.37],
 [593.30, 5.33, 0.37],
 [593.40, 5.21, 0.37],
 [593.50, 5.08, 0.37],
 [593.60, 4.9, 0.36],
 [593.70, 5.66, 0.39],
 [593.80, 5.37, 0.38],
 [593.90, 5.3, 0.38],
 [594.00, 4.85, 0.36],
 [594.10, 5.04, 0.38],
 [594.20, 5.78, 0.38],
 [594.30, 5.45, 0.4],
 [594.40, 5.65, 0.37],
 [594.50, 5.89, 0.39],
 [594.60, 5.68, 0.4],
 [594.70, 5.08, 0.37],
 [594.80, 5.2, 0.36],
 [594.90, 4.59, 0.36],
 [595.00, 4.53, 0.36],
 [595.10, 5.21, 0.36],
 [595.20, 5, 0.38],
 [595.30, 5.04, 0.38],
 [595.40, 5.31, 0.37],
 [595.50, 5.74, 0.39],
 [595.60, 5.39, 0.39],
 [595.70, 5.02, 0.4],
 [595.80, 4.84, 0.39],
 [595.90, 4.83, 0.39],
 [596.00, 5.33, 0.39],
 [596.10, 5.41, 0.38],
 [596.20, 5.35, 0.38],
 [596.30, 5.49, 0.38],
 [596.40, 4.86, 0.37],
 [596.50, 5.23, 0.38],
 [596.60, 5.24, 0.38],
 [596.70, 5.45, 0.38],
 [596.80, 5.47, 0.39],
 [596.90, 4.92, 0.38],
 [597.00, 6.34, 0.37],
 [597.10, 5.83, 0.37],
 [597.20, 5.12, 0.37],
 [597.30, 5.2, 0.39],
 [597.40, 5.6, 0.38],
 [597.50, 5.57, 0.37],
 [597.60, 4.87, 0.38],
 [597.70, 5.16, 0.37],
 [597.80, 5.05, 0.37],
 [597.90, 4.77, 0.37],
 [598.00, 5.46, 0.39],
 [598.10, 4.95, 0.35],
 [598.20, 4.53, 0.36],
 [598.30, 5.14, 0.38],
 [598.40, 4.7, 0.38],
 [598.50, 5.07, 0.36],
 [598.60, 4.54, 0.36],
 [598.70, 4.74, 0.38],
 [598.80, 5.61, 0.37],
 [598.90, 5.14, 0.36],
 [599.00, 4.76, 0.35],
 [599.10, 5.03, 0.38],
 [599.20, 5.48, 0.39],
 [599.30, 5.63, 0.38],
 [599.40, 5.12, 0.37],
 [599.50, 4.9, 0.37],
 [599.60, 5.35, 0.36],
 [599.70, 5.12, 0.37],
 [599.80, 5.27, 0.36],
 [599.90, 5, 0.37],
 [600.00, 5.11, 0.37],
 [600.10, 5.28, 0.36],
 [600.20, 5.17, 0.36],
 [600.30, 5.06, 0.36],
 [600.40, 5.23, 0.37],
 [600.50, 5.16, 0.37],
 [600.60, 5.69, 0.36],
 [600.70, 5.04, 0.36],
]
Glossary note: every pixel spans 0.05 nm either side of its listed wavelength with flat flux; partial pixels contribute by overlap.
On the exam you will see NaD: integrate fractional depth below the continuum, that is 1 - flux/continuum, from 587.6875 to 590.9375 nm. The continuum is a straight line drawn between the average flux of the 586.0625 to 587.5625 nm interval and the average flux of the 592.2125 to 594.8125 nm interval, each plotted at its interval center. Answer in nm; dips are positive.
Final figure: 0.45 nm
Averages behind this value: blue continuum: 5.3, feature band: 4.54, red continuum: 5.25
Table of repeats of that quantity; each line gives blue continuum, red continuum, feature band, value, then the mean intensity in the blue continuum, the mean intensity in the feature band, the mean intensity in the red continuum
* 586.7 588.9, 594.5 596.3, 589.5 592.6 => 0.06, 4.93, 4.95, 5.18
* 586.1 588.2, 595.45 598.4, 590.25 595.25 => 0.07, 5.21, 5.15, 5.24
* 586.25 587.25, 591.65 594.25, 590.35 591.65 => 0.04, 5.32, 5.05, 5.18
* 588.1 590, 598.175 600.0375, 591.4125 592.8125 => -0.21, 4.27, 5.2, 5.07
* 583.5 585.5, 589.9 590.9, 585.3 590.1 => 0.27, 5.39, 4.82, 4.87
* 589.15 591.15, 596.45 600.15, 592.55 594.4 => -0.14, 4.61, 5.21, 5.18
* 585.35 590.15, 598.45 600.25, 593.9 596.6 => -0.11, 4.81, 5.22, 5.13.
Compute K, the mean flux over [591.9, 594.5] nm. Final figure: 5.22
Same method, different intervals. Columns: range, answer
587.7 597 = 4.99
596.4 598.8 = 5.17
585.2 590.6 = 4.84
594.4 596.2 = 5.2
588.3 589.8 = 4.13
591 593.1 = 5.19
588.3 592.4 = 4.72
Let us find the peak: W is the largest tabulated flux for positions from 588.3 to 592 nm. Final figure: 5.6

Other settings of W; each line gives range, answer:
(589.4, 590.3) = 5.21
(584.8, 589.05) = 5.9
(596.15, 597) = 6.34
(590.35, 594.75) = 5.89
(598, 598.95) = 5.61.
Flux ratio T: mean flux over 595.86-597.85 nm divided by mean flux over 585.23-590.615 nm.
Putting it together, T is 1.10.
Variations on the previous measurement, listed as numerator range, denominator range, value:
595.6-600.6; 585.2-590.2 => 1.07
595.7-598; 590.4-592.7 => 1.03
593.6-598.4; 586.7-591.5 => 1.10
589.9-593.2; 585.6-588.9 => 1.01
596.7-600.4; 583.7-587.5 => 0.98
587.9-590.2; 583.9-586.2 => 0.83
